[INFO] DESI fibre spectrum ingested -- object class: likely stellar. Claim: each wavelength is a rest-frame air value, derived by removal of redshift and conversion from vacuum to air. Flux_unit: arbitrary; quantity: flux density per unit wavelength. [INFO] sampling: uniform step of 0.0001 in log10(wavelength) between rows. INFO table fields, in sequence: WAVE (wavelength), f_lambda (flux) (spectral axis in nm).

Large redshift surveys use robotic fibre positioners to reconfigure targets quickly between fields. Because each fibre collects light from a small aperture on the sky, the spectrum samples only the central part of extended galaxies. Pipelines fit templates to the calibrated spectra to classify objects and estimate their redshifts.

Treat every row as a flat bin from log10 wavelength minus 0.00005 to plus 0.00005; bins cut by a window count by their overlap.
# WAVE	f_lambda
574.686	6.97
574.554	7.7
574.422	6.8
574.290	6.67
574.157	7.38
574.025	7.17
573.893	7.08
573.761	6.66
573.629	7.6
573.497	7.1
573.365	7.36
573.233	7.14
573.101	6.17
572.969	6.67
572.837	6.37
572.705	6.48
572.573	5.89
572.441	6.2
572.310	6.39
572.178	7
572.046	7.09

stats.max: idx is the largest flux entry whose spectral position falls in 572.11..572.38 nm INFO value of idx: 7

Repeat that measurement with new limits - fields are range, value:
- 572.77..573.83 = 7.6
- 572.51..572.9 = 6.48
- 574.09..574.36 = 7.38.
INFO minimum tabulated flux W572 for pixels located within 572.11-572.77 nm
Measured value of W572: 5.89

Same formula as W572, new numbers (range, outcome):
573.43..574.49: 6.66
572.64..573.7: 6.17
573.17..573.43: 7.14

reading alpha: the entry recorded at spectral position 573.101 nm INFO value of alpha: 6.17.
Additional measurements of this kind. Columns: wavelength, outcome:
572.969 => 6.67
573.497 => 7.1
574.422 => 6.8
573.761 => 6.66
